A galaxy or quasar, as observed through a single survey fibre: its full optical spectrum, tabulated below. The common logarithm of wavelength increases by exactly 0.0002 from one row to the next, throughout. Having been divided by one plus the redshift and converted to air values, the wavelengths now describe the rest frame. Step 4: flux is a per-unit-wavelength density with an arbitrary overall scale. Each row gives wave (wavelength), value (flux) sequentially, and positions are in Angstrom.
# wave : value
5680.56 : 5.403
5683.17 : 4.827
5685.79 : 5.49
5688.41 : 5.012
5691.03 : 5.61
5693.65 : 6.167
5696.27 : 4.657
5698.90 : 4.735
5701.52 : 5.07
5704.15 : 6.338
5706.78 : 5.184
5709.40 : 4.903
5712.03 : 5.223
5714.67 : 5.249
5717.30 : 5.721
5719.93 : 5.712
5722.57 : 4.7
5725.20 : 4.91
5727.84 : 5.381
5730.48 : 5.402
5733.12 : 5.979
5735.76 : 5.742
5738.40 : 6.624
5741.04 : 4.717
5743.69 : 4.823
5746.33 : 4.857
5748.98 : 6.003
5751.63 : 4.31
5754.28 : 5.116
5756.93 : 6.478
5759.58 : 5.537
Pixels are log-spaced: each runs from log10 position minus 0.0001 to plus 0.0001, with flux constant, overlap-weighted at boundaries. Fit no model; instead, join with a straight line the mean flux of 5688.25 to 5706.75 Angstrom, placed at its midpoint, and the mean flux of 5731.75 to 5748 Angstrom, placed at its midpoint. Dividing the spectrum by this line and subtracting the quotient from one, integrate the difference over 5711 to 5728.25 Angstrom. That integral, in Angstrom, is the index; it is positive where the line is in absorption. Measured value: 0.5 Angstrom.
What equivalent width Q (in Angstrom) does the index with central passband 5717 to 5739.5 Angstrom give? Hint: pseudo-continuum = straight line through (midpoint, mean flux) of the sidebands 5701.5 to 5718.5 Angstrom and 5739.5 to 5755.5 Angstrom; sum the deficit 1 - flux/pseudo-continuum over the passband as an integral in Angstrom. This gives -1.55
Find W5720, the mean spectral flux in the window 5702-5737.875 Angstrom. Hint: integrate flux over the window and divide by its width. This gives 5.44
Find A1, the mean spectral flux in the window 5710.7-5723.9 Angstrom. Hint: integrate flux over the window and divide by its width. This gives 5.32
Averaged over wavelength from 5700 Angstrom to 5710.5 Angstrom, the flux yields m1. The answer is 5.37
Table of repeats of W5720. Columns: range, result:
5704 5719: 5.37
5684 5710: 5.32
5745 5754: 5.06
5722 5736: 5.36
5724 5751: 5.42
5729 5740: 5.9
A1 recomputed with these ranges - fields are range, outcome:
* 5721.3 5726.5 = 4.81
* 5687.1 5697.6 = 5.36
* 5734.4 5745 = 5.48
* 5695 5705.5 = 5.2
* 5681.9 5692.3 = 5.23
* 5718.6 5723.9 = 5.21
